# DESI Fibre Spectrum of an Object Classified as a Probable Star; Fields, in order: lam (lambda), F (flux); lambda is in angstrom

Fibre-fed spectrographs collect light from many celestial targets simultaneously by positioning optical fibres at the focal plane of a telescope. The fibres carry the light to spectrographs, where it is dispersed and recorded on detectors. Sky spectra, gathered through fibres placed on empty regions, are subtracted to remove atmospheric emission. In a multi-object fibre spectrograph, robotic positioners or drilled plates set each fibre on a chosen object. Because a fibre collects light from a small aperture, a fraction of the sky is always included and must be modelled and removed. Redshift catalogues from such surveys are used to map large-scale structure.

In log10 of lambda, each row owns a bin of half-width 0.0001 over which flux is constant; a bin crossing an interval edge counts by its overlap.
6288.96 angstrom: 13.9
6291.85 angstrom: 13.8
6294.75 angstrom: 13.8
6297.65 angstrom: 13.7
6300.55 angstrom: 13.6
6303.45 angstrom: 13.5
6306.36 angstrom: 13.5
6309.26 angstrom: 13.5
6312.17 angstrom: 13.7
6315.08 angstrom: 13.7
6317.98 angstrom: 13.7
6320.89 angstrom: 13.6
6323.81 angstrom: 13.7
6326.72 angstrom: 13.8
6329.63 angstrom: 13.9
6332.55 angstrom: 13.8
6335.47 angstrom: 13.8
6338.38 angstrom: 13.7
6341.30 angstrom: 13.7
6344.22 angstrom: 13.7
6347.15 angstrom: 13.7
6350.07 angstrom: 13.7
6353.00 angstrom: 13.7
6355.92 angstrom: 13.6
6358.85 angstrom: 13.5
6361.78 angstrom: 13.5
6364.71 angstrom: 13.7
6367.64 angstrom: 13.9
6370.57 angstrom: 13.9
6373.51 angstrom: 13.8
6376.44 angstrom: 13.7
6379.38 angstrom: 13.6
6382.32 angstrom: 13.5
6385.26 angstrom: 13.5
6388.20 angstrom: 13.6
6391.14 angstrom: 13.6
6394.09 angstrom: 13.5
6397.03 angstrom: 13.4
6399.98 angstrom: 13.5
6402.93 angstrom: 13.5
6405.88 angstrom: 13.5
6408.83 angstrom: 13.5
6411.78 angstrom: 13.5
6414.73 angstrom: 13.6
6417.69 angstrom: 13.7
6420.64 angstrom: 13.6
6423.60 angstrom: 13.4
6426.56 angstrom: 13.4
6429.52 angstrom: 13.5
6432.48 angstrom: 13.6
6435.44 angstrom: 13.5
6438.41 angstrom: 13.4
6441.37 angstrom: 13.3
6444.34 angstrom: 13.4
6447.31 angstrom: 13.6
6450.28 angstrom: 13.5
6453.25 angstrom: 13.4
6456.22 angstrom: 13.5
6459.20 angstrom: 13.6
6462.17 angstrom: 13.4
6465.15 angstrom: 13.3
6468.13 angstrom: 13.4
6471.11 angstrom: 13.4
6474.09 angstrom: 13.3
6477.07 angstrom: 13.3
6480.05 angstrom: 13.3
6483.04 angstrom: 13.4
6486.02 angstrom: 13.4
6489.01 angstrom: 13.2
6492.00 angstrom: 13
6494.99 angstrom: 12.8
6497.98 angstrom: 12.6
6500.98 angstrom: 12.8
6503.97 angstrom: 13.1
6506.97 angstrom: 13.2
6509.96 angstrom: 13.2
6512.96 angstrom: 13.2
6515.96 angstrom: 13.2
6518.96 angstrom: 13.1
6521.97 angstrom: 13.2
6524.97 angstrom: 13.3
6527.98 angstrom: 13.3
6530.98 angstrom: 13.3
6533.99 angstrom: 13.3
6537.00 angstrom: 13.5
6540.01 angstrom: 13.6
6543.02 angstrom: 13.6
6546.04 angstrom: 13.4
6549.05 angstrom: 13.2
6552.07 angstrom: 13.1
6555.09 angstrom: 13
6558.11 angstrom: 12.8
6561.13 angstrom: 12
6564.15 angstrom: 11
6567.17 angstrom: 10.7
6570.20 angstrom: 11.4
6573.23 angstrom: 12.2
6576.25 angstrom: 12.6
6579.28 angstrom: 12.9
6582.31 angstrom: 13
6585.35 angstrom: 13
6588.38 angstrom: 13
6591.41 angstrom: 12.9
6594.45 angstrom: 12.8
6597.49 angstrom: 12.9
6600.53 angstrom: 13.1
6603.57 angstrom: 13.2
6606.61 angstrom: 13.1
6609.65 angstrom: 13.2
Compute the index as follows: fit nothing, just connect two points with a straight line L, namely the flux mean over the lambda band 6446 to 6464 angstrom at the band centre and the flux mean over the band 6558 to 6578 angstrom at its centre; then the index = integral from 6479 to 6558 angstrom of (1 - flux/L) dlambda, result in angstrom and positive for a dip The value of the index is -4.3 angstrom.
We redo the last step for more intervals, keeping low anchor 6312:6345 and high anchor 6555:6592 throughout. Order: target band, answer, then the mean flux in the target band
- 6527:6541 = -0.96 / 13.4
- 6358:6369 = -0.10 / 13.7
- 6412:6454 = -1.17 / 13.5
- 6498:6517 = -0.57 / 13.1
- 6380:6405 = -0.28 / 13.5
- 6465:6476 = -0.38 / 13.4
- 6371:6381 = -0.19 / 13.7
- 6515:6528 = -0.62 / 13.2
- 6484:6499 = -0.28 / 13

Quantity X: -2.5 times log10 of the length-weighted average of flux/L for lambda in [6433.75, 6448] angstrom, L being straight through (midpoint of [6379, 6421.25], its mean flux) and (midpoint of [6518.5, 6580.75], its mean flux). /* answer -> -0.008 mag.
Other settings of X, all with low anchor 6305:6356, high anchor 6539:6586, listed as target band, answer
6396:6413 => -0.01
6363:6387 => -0.02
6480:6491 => -0.03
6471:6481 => -0.03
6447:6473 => -0.03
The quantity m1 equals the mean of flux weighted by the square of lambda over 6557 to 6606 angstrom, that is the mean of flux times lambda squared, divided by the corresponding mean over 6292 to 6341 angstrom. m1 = 1.0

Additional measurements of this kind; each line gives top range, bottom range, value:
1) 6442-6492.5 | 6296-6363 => 1.02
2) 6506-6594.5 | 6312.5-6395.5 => 1.00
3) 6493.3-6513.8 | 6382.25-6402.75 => 0.99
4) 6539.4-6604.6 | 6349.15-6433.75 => 0.99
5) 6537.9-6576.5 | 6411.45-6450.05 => 0.96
